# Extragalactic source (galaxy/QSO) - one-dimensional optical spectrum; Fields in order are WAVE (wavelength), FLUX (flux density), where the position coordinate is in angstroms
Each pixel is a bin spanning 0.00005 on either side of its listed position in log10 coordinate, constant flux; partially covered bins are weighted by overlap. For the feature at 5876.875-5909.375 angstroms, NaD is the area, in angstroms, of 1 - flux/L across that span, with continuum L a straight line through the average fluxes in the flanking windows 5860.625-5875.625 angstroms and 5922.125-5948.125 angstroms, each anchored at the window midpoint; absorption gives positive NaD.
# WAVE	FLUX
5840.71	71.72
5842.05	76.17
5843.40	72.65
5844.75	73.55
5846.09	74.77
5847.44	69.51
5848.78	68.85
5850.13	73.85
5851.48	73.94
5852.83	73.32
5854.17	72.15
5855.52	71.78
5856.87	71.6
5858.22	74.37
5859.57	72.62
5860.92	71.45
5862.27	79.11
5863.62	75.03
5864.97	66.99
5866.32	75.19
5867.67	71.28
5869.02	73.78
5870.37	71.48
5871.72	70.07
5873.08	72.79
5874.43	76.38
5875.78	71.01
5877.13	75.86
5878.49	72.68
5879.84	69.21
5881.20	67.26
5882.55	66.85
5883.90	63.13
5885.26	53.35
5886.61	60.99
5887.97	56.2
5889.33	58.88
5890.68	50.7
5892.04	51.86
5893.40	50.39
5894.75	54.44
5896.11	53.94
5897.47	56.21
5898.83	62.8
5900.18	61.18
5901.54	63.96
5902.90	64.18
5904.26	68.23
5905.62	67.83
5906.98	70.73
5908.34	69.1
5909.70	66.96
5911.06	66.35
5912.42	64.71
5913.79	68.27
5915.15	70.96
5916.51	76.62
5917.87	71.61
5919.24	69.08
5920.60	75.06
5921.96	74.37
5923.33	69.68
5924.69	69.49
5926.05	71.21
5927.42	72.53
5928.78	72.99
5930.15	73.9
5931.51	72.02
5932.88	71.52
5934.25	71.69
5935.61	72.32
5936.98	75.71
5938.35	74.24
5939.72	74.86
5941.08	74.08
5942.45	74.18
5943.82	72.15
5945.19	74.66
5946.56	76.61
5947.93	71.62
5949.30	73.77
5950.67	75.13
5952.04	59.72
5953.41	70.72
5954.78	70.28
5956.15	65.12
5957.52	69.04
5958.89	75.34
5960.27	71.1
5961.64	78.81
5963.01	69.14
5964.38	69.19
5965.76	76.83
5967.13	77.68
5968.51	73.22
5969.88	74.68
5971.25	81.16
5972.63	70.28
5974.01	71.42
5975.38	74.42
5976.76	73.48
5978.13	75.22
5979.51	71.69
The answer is 4.9 angstroms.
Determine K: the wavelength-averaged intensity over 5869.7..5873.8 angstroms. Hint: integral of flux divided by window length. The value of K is 71.4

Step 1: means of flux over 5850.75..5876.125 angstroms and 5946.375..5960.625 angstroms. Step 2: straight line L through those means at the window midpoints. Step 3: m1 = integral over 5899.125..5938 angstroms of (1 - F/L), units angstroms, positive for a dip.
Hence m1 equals 0.8 angstroms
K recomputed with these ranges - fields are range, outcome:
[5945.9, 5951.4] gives 74.1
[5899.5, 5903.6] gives 63.2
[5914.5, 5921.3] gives 72.7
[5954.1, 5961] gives 70.2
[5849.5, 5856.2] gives 73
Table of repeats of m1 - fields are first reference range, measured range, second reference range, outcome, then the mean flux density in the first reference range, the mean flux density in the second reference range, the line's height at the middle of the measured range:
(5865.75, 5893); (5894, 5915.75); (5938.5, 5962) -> 1.30 angstroms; 66.2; 72.1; 68.4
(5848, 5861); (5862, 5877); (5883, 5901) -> -1.56 angstroms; 72.4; 56.7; 66.1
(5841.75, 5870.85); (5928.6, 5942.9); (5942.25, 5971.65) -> -0.14 angstroms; 72.8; 72.6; 72.7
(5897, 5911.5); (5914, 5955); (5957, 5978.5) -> -1.80 angstroms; 65.4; 73.8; 69.4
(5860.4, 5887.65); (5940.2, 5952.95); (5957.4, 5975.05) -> 0.10 angstroms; 70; 73.8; 73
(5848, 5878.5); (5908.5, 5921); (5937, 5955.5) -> 0.49 angstroms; 72.8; 72.6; 72.7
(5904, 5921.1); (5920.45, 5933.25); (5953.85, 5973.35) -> -0.30 angstroms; 69.6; 73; 70.6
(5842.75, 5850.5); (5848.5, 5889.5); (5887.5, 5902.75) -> -3.27 angstroms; 72.1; 56.7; 65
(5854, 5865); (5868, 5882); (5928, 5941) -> 0.22 angstroms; 73.1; 73.3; 73.2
